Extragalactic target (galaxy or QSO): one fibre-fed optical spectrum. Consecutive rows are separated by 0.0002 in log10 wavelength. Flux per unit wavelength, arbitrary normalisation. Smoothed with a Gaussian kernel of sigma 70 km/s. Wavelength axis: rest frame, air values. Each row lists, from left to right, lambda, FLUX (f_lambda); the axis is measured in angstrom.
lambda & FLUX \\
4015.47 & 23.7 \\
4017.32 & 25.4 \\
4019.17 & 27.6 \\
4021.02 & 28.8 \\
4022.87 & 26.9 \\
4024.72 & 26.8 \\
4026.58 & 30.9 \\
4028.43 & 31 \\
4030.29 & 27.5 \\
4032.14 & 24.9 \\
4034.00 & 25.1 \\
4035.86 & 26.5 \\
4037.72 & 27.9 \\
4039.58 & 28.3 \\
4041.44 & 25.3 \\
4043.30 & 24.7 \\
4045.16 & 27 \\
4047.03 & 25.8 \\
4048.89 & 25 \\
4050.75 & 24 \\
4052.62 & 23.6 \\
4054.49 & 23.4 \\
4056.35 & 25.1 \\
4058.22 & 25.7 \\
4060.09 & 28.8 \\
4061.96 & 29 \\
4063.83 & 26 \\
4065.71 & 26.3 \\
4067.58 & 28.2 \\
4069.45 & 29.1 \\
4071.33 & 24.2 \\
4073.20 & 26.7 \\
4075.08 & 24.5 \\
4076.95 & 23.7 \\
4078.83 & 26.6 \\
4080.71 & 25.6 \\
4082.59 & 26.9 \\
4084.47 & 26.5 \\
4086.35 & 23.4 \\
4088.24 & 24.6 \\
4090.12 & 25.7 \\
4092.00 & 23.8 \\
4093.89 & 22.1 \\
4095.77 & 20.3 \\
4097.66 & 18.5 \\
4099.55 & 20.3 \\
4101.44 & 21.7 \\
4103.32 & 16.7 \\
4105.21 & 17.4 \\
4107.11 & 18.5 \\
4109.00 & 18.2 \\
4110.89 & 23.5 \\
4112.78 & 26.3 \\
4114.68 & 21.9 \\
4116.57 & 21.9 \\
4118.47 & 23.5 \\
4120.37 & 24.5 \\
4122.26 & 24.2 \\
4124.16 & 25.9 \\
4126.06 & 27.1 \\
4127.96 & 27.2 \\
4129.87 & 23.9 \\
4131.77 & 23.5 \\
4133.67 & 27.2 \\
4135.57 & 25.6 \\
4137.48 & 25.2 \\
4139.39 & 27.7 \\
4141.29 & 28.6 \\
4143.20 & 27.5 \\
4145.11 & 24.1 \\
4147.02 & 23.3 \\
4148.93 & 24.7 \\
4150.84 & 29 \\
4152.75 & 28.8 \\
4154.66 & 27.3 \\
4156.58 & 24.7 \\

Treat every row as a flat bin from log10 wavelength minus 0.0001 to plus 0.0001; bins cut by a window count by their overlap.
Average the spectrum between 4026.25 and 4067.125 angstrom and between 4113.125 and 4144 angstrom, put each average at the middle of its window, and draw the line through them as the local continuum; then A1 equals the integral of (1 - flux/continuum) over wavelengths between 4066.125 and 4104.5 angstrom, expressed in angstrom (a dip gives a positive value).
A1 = 2.9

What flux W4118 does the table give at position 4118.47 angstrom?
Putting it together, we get 23.5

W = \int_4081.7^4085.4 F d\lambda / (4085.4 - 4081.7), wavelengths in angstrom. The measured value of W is 26.7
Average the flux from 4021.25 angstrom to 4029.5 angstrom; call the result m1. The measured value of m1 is 28.9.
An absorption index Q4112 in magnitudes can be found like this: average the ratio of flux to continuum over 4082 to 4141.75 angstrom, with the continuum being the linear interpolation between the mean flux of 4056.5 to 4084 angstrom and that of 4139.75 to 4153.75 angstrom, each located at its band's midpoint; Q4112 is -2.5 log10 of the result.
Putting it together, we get 0.14 mag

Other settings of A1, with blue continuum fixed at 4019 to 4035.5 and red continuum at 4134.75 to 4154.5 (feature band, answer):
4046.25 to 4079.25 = 1.8 angstrom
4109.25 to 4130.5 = 1.9 angstrom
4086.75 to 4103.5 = 3.2 angstrom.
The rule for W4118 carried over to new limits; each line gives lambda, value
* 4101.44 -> 21.7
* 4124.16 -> 25.9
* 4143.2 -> 27.5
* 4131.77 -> 23.5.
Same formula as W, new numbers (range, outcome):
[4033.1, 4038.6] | 26.5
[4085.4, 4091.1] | 24.6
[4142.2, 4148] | 25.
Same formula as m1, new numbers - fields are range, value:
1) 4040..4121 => 24.1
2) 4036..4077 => 26.1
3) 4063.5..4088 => 25.9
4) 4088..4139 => 23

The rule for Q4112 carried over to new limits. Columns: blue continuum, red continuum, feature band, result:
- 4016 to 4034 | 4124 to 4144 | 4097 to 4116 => 0.29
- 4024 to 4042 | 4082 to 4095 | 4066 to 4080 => -0.03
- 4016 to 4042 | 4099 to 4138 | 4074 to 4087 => -0.02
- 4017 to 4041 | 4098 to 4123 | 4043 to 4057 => 0.05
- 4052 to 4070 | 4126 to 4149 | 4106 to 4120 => 0.18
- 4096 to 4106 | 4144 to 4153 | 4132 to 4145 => -0.09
